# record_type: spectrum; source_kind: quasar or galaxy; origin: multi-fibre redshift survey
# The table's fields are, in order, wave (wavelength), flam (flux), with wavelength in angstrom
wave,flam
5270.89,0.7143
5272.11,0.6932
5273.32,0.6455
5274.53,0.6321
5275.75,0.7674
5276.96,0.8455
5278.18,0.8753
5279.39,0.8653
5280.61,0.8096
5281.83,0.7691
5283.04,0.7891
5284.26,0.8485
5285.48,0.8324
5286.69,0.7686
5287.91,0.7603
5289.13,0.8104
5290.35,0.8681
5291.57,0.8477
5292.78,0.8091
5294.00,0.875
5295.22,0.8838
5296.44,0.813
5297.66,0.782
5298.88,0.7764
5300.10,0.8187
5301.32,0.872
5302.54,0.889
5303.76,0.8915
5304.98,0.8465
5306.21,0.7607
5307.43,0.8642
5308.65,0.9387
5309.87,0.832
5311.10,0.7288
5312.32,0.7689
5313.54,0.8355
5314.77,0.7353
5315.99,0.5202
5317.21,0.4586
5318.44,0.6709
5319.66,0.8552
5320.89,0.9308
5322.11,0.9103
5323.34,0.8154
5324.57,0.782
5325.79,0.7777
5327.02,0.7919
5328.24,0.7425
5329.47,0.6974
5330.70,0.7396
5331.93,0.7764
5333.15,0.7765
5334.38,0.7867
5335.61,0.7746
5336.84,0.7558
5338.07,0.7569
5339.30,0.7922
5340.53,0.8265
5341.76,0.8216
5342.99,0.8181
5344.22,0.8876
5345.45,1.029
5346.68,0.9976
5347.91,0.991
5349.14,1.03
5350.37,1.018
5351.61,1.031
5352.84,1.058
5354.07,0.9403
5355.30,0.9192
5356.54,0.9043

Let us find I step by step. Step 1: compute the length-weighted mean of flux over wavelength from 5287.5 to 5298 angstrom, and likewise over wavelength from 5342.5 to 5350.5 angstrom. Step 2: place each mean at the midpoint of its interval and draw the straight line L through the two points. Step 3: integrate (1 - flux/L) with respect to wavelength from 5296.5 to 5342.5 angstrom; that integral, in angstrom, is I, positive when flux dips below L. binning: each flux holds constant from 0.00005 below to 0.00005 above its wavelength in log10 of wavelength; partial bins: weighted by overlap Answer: 5.6 angstrom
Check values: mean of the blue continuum 0.83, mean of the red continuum 0.967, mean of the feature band 0.787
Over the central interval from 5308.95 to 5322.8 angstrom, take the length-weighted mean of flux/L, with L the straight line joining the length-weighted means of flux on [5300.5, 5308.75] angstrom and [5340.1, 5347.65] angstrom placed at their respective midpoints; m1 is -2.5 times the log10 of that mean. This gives 0.16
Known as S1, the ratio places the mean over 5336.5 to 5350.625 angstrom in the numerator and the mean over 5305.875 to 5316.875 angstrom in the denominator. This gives 1.2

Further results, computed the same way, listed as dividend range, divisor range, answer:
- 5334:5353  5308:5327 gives 1.16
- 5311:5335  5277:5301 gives 0.92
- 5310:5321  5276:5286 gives 0.87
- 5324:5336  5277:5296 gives 0.92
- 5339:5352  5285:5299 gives 1.14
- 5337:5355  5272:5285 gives 1.18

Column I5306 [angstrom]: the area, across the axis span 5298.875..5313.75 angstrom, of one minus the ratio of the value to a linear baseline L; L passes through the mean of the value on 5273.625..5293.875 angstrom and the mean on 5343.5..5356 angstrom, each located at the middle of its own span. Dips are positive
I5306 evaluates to 0.6 angstrom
